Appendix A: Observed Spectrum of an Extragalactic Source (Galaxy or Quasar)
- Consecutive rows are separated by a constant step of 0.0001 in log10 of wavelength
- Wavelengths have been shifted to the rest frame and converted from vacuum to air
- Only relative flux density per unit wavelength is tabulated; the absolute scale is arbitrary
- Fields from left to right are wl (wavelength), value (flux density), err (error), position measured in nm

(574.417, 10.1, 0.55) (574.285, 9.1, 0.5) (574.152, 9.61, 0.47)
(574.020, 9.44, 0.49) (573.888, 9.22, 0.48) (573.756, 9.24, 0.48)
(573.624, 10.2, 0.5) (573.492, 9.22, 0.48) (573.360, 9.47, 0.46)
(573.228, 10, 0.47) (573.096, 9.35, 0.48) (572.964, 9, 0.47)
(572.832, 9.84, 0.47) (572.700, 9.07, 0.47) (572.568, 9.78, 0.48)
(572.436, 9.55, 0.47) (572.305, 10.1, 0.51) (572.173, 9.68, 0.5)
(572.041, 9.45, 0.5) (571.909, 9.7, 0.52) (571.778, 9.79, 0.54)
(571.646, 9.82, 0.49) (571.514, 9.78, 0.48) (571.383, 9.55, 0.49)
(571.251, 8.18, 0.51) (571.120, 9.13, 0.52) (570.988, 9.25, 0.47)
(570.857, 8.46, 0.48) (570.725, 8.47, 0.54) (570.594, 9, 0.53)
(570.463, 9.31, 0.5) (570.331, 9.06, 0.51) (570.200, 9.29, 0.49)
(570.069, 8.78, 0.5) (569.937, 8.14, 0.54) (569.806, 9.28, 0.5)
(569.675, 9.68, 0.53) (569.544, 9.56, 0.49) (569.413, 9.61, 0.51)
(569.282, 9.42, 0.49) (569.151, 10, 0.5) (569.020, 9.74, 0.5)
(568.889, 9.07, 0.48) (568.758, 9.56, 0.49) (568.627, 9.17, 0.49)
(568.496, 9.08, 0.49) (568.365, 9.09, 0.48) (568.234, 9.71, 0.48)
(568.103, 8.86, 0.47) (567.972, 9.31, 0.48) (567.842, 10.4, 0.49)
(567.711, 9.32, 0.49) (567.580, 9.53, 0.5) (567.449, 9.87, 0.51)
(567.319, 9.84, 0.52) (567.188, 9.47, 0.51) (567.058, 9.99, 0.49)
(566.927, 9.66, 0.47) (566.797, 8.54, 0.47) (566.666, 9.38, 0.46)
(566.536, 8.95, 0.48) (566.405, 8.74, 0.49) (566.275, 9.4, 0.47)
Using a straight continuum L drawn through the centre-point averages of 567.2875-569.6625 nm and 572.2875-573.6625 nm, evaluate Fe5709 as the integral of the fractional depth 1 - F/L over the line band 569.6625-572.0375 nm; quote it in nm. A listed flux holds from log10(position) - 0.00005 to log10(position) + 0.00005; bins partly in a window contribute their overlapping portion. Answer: 0.10 nm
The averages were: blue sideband 9.51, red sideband 9.57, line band 9.14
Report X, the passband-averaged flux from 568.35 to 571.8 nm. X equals 9.23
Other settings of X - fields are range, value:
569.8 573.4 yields 9.29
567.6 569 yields 9.37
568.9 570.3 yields 9.34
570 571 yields 8.93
